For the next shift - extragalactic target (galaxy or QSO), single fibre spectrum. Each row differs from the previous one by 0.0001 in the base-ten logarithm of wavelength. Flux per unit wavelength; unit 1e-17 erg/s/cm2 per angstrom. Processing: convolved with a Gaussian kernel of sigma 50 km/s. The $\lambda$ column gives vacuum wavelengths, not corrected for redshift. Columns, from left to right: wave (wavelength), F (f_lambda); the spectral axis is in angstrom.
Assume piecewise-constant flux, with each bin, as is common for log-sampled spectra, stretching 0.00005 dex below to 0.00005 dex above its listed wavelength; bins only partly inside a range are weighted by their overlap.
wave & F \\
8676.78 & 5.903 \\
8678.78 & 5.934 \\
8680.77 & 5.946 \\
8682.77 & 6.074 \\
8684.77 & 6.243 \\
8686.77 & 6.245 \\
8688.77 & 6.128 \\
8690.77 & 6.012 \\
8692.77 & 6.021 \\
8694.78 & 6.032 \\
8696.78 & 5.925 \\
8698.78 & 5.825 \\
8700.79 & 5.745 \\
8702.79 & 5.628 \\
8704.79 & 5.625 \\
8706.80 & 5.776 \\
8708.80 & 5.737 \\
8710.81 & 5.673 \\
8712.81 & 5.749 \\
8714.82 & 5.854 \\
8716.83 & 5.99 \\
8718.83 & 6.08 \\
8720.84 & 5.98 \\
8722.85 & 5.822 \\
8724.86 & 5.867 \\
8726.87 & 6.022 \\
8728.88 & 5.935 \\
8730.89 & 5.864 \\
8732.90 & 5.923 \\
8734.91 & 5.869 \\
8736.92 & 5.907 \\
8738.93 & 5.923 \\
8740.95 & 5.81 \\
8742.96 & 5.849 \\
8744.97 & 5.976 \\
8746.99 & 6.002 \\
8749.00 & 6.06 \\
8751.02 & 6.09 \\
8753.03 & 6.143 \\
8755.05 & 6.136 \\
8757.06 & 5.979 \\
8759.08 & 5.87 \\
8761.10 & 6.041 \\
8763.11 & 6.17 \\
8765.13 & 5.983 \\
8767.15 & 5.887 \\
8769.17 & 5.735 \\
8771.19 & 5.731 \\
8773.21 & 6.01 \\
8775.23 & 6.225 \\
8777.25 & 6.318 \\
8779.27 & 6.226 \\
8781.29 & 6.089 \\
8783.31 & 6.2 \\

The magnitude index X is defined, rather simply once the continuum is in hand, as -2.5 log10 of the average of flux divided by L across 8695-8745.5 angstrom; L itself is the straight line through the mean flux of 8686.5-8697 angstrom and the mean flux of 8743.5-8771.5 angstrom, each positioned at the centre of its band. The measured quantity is 0.031 mag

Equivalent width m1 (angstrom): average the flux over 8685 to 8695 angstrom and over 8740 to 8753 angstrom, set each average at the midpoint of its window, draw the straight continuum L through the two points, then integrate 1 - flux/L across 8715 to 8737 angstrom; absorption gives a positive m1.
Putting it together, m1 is 0.3 angstrom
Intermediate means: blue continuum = 6.1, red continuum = 5.98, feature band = 5.93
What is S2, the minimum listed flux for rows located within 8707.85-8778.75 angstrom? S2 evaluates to 5.673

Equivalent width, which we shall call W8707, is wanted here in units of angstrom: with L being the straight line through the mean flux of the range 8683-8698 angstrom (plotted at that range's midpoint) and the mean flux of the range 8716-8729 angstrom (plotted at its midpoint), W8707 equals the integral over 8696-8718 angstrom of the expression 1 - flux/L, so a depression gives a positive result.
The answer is 0.88 angstrom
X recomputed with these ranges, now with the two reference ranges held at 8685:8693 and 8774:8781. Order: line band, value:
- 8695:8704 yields 0.06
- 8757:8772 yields 0.05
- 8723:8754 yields 0.04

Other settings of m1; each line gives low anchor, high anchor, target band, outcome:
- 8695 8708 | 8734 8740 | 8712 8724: -0.17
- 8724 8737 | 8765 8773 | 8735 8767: -0.65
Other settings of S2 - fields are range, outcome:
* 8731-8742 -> 5.81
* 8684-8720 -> 5.625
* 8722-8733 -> 5.822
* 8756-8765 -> 5.87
